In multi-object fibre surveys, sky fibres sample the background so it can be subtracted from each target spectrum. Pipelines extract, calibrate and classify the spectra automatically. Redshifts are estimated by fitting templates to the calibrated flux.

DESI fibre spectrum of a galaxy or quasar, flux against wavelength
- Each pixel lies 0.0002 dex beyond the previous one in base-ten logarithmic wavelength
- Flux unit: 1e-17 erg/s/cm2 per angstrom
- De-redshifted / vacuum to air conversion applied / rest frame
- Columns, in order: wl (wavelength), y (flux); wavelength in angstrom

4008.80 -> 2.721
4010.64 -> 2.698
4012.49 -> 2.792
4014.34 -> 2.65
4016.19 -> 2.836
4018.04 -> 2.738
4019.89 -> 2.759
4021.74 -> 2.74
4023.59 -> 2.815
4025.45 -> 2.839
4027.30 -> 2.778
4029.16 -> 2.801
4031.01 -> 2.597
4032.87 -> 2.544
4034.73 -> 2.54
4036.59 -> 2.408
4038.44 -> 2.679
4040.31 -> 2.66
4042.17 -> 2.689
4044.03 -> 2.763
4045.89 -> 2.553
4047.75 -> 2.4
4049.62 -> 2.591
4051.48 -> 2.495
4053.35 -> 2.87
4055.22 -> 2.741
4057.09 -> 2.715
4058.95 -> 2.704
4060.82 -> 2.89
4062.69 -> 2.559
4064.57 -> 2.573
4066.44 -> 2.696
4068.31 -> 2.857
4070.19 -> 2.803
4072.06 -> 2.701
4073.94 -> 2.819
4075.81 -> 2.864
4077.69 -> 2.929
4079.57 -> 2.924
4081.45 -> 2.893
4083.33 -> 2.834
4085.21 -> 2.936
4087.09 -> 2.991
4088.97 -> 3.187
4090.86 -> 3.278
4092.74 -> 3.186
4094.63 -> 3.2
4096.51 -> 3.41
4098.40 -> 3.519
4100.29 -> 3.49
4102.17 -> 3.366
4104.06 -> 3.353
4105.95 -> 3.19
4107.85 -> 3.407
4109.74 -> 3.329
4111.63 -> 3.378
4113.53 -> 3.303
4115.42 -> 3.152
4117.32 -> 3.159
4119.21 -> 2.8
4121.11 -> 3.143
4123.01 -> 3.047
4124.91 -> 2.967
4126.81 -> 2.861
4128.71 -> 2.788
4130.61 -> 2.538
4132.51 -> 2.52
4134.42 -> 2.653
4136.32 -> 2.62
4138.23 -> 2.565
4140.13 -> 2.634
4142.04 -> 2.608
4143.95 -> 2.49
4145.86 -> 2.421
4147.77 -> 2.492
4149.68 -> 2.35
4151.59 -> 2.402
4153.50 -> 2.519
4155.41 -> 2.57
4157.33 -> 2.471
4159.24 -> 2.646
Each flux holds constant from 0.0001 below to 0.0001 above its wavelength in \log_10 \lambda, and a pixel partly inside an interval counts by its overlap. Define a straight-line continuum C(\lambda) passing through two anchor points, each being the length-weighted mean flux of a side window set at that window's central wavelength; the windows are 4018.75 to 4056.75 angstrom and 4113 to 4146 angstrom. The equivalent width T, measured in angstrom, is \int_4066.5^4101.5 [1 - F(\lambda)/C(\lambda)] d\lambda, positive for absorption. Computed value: -4.0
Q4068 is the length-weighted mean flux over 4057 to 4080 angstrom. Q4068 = 2.77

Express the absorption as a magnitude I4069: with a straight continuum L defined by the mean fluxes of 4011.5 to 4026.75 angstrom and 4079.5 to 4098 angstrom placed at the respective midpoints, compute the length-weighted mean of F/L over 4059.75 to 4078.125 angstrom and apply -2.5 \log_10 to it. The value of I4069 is 0.093 mag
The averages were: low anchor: 2.77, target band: 2.76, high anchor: 3.1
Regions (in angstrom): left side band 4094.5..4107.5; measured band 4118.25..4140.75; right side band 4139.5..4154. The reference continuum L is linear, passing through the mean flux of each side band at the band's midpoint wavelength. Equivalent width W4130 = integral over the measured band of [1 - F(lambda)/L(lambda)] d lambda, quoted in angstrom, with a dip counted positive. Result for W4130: 0.5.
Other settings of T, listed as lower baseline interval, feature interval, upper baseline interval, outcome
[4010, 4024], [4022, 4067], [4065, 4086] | 2.1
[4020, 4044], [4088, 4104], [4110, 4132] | -2.3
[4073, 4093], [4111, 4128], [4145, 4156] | -2.4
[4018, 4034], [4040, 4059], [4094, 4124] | 1.5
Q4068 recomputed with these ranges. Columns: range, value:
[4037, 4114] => 2.94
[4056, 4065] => 2.7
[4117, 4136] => 2.83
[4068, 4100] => 3.03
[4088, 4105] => 3.33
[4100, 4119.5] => 3.28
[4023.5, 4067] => 2.66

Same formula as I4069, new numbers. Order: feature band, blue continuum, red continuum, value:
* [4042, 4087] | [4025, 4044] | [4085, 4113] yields 0.077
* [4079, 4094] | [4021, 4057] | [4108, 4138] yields -0.077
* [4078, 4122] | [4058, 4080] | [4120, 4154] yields -0.175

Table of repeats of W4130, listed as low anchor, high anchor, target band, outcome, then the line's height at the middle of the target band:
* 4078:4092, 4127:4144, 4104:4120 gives -2.4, 2.8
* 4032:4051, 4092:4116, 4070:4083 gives 0.7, 3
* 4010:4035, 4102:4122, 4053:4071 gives 1.3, 2.95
